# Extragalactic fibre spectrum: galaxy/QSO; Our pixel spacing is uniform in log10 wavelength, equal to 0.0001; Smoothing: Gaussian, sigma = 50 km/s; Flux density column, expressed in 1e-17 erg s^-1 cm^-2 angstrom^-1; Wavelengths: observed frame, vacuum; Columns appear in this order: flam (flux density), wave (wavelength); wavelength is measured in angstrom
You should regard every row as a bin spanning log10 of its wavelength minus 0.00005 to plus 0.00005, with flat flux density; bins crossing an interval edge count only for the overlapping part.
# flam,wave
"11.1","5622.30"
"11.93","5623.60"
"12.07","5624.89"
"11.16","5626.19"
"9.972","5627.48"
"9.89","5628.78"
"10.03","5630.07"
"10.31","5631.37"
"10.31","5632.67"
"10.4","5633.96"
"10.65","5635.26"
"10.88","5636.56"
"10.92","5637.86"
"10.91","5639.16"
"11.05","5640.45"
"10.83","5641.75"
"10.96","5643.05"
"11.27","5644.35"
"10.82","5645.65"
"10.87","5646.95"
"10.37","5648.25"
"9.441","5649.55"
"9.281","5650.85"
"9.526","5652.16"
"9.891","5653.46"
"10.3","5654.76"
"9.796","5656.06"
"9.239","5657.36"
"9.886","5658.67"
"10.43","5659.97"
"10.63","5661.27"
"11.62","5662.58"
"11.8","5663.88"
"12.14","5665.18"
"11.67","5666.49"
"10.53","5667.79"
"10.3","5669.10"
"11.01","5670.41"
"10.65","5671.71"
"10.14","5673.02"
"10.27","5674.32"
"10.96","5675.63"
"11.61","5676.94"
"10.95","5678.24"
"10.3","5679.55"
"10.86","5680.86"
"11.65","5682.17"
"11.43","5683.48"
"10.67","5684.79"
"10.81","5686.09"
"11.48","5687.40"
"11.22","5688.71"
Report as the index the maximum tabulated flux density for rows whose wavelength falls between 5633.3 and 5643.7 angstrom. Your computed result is 11.05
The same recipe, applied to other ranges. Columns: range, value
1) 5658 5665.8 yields 12.14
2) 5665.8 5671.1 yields 11.67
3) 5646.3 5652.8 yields 10.87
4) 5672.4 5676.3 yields 10.96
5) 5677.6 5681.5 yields 10.95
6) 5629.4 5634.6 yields 10.4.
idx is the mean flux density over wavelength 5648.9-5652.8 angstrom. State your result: 9.4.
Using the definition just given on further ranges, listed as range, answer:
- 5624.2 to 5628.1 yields 11.1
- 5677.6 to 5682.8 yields 10.9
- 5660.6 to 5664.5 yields 11.3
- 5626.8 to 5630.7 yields 10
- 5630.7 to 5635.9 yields 10.4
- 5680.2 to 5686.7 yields 11.1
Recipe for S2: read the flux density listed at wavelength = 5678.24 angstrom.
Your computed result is 10.95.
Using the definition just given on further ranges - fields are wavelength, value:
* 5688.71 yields 11.22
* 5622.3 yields 11.1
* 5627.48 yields 9.972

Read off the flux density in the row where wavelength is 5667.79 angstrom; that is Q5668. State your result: 10.53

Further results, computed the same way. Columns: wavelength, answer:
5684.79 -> 10.67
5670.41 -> 11.01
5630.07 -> 10.03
